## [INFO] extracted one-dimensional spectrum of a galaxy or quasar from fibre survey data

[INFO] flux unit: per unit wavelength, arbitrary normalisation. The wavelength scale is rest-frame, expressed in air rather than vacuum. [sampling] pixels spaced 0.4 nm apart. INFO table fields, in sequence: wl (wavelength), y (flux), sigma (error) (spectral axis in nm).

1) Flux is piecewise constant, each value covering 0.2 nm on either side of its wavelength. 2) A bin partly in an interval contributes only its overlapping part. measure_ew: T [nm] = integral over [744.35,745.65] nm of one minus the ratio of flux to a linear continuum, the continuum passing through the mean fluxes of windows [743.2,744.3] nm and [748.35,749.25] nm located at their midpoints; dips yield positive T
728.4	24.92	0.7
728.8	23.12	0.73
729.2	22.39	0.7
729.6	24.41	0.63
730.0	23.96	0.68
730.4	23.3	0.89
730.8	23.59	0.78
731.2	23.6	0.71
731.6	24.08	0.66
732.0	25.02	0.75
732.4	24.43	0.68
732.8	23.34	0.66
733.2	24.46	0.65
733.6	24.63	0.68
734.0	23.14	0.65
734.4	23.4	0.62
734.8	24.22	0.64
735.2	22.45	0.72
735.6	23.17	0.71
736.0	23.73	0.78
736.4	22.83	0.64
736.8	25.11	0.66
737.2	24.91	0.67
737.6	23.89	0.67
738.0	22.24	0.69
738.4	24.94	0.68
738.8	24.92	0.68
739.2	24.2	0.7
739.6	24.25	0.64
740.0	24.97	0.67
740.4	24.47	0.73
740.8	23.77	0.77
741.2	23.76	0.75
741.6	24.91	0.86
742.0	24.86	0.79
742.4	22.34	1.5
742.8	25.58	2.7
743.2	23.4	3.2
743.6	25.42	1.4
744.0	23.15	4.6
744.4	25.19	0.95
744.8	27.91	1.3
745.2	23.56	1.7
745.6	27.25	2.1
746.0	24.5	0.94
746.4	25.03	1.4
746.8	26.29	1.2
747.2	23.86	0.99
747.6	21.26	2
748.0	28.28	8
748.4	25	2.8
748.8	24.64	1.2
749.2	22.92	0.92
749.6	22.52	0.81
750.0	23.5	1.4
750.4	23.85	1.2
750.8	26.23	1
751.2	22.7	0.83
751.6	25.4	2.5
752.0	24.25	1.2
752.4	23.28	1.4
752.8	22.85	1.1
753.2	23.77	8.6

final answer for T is -0.09 nm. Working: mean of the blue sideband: 24.2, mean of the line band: 25.9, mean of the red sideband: 24.3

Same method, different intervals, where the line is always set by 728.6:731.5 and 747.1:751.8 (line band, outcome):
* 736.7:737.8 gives -0.04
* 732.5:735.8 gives 0.00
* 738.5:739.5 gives -0.03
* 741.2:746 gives -0.17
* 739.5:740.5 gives -0.03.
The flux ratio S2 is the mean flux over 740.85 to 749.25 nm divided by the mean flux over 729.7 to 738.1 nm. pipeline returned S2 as 1.04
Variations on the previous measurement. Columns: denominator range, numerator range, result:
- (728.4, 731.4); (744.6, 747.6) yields 1.07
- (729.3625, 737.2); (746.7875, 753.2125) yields 1.01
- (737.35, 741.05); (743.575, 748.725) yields 1.04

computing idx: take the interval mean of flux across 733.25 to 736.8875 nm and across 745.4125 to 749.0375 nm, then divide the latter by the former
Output 1.1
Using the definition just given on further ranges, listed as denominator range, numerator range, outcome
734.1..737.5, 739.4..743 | 1.03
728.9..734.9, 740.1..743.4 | 1.01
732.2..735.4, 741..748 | 1.04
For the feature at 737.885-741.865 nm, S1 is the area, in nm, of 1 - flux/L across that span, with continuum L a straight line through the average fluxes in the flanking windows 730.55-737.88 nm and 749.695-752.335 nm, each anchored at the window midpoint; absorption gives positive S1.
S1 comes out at -0.05 nm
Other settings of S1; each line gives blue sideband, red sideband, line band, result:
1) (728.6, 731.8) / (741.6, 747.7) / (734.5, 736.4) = 0.051 nm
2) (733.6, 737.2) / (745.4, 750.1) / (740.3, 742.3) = -0.012 nm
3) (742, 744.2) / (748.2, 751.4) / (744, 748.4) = -0.221 nm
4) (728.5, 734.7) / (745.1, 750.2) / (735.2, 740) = 0.018 nm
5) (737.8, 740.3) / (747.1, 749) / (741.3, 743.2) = 0.009 nm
